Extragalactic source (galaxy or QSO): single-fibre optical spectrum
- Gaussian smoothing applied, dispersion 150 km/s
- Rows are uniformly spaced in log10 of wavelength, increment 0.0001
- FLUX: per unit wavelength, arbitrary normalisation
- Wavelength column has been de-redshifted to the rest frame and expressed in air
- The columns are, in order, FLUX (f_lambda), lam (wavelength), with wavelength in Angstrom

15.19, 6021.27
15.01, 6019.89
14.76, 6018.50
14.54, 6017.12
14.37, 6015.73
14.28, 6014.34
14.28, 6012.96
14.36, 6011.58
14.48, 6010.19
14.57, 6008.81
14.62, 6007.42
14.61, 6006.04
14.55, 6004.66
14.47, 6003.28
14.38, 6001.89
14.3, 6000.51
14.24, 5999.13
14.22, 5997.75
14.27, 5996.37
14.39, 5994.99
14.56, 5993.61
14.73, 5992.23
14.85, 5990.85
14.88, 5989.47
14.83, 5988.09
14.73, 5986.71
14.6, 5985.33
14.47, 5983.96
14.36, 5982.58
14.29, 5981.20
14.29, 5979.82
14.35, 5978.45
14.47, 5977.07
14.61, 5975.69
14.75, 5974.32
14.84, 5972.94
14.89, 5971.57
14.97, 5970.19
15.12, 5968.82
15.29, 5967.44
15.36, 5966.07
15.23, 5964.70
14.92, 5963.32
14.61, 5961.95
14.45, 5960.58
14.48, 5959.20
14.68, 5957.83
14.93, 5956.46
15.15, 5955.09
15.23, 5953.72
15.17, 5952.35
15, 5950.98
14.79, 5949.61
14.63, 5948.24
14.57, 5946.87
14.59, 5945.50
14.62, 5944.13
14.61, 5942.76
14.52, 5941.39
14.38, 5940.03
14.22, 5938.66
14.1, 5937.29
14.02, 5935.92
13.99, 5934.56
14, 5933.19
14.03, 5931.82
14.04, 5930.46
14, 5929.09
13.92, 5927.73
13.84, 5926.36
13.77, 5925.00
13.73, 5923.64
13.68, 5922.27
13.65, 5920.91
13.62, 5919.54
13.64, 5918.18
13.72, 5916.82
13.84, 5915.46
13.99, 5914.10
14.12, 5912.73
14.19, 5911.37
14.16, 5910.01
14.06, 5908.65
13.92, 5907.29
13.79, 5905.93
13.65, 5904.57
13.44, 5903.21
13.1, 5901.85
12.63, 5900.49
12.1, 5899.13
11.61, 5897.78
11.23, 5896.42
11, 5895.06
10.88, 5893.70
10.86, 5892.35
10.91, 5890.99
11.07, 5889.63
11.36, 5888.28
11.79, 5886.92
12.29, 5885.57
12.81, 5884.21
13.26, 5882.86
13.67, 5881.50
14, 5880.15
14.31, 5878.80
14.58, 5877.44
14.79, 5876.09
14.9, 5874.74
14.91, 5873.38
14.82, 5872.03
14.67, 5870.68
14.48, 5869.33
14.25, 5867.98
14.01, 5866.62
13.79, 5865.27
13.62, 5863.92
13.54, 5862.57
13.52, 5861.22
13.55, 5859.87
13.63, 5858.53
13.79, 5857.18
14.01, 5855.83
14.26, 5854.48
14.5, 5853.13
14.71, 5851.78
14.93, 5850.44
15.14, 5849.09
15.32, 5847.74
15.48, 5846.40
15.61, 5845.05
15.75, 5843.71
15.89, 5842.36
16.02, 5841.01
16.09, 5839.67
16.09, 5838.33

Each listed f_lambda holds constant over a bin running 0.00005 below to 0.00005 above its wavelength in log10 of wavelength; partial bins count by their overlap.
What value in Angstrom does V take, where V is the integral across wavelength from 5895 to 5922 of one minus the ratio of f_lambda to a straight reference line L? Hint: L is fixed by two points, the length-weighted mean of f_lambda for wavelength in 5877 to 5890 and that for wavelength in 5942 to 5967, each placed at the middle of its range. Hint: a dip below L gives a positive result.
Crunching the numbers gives 0.5 Angstrom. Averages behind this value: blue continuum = 12.9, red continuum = 14.8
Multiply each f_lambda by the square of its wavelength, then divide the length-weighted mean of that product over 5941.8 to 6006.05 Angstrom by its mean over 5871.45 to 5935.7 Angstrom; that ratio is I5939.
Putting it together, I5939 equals 1.13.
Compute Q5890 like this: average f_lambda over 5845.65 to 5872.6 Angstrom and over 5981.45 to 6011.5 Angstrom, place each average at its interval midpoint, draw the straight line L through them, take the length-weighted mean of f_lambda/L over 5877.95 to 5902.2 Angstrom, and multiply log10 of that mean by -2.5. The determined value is 0.18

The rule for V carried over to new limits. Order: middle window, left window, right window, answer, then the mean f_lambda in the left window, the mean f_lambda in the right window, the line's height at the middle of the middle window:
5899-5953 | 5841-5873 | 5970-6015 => 1.89 Angstrom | 14.5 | 14.5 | 14.5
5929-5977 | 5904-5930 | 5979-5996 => -1.45 Angstrom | 13.9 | 14.6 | 14.2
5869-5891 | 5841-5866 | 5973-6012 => 1.56 Angstrom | 14.5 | 14.5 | 14.5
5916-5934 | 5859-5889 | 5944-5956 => 0.86 Angstrom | 13.8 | 14.9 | 14.5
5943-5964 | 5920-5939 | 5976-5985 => -0.96 Angstrom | 13.9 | 14.4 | 14.1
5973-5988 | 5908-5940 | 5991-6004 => -0.23 Angstrom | 13.9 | 14.4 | 14.3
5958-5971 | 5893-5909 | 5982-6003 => -0.93 Angstrom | 12.6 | 14.5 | 13.9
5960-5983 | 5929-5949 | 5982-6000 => -0.48 Angstrom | 14.3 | 14.6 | 14.5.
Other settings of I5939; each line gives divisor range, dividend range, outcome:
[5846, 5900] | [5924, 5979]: 1.11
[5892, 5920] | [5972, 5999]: 1.14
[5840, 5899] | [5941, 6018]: 1.11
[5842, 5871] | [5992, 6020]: 1.05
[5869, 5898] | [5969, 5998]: 1.17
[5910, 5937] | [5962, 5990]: 1.08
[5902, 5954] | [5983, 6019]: 1.05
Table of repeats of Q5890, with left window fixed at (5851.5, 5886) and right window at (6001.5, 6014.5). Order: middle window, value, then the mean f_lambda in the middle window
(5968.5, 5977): -0.035 mag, 14.8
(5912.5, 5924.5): 0.033 mag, 13.8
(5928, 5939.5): 0.014 mag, 14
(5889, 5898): 0.266 mag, 11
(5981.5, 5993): -0.019 mag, 14.7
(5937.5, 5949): -0.018 mag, 14.5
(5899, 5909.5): 0.058 mag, 13.4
